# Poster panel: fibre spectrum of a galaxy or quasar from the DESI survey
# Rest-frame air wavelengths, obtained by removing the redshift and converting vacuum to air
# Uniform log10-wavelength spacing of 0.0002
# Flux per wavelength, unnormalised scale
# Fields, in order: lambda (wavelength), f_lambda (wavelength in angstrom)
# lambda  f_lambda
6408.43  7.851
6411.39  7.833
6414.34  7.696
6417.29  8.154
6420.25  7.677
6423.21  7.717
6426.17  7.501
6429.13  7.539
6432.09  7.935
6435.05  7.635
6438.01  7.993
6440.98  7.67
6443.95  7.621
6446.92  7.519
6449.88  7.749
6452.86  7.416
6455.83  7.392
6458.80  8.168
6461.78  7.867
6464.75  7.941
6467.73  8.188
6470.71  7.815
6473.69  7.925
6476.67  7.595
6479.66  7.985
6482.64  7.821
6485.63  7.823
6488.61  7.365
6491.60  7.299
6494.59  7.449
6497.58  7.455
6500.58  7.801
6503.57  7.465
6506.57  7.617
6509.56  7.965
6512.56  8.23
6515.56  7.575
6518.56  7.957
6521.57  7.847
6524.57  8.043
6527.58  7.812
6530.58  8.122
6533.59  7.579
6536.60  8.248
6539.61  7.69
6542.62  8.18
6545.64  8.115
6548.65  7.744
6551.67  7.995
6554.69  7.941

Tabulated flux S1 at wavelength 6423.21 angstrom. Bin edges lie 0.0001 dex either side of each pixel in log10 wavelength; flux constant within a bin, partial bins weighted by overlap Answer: 7.717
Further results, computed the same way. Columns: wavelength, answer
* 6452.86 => 7.416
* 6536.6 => 8.248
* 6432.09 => 7.935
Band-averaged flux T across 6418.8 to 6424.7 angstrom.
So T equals 7.69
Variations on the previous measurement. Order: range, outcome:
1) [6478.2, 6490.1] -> 7.75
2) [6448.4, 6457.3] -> 7.52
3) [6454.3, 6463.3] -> 7.81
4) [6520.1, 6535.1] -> 7.88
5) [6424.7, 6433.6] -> 7.66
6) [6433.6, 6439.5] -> 7.81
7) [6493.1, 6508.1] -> 7.56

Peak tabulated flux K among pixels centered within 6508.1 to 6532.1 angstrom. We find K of 8.23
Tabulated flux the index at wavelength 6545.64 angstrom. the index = 8.115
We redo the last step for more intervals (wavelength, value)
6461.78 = 7.867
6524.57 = 8.043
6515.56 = 7.575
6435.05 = 7.635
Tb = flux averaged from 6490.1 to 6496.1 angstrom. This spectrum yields 7.37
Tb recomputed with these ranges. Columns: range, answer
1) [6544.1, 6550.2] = 7.92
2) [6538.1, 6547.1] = 7.99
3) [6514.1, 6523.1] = 7.79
